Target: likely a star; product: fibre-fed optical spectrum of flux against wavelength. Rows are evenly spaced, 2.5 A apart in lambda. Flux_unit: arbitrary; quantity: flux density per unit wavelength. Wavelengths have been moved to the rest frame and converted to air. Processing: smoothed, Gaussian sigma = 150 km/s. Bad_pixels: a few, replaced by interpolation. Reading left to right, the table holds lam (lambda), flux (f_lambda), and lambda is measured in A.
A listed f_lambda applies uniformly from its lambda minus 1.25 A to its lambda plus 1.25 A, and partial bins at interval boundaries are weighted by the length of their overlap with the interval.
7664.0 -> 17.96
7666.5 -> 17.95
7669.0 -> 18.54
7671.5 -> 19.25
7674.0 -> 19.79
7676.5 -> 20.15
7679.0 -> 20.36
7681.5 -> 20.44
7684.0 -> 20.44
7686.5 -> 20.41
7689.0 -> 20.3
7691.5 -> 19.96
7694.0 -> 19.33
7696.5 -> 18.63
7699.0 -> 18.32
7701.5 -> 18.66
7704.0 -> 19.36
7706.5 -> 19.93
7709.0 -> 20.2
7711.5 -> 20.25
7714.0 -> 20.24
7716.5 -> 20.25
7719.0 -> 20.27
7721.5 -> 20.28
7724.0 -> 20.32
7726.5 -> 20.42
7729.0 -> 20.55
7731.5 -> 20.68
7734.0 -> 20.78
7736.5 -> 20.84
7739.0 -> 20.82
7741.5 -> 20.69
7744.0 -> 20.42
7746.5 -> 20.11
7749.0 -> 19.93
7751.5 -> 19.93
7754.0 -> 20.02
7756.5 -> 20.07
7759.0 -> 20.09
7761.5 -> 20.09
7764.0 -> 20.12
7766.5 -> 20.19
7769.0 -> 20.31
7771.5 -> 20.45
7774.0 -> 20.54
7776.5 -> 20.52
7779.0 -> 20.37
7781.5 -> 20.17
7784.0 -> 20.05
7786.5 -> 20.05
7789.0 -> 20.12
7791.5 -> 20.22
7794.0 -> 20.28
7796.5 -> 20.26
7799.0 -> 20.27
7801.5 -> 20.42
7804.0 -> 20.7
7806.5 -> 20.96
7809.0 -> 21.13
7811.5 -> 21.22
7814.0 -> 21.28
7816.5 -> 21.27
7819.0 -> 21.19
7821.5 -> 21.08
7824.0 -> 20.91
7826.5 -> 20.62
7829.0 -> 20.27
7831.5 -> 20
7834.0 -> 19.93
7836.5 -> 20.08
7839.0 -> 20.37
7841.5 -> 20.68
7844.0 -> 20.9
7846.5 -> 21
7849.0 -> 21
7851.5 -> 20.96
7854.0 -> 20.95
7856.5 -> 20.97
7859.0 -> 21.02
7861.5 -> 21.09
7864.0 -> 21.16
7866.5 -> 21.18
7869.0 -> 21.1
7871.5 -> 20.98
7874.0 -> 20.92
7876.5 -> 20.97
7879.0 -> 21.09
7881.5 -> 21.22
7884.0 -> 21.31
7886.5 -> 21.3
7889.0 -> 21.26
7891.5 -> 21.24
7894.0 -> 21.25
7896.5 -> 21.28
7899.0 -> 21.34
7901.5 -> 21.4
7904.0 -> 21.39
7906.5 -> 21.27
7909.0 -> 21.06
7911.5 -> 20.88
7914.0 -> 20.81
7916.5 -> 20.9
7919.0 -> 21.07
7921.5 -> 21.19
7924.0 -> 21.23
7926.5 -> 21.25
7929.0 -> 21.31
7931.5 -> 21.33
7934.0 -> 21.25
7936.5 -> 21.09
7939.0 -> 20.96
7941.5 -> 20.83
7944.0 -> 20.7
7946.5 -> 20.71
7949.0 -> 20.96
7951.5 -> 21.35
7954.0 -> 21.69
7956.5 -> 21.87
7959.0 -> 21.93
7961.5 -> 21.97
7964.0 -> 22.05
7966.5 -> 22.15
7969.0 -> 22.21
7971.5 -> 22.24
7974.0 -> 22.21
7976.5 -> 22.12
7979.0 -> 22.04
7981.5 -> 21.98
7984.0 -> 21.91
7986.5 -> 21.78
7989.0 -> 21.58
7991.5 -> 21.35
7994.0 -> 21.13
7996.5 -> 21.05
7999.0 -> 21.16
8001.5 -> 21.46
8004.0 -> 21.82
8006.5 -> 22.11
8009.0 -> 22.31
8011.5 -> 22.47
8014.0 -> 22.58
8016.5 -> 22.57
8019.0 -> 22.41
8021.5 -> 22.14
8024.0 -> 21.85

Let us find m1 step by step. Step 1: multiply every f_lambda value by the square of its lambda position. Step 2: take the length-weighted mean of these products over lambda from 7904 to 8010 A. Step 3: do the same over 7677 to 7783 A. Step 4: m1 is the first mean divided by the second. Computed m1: 1.13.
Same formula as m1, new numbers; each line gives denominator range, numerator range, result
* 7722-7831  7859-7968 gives 1.07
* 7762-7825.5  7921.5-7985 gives 1.09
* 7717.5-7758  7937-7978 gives 1.12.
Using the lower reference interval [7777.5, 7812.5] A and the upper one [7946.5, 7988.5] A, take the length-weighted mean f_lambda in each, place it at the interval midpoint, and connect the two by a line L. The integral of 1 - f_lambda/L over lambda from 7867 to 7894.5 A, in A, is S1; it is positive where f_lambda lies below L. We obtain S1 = 0.0 A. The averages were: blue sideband 20.4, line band 21.1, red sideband 21.9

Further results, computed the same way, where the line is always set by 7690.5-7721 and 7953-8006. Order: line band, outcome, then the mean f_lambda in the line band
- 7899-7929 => 0.2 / 21.1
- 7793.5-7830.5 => -0.6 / 20.8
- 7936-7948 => 0.4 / 20.8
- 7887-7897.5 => -0.1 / 21.3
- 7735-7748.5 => -0.4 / 20.5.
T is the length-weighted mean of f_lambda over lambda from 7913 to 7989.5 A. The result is 21.5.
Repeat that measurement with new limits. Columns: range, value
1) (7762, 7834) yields 20.5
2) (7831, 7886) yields 20.9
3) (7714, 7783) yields 20.3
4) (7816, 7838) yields 20.6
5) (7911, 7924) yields 21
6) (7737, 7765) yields 20.2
